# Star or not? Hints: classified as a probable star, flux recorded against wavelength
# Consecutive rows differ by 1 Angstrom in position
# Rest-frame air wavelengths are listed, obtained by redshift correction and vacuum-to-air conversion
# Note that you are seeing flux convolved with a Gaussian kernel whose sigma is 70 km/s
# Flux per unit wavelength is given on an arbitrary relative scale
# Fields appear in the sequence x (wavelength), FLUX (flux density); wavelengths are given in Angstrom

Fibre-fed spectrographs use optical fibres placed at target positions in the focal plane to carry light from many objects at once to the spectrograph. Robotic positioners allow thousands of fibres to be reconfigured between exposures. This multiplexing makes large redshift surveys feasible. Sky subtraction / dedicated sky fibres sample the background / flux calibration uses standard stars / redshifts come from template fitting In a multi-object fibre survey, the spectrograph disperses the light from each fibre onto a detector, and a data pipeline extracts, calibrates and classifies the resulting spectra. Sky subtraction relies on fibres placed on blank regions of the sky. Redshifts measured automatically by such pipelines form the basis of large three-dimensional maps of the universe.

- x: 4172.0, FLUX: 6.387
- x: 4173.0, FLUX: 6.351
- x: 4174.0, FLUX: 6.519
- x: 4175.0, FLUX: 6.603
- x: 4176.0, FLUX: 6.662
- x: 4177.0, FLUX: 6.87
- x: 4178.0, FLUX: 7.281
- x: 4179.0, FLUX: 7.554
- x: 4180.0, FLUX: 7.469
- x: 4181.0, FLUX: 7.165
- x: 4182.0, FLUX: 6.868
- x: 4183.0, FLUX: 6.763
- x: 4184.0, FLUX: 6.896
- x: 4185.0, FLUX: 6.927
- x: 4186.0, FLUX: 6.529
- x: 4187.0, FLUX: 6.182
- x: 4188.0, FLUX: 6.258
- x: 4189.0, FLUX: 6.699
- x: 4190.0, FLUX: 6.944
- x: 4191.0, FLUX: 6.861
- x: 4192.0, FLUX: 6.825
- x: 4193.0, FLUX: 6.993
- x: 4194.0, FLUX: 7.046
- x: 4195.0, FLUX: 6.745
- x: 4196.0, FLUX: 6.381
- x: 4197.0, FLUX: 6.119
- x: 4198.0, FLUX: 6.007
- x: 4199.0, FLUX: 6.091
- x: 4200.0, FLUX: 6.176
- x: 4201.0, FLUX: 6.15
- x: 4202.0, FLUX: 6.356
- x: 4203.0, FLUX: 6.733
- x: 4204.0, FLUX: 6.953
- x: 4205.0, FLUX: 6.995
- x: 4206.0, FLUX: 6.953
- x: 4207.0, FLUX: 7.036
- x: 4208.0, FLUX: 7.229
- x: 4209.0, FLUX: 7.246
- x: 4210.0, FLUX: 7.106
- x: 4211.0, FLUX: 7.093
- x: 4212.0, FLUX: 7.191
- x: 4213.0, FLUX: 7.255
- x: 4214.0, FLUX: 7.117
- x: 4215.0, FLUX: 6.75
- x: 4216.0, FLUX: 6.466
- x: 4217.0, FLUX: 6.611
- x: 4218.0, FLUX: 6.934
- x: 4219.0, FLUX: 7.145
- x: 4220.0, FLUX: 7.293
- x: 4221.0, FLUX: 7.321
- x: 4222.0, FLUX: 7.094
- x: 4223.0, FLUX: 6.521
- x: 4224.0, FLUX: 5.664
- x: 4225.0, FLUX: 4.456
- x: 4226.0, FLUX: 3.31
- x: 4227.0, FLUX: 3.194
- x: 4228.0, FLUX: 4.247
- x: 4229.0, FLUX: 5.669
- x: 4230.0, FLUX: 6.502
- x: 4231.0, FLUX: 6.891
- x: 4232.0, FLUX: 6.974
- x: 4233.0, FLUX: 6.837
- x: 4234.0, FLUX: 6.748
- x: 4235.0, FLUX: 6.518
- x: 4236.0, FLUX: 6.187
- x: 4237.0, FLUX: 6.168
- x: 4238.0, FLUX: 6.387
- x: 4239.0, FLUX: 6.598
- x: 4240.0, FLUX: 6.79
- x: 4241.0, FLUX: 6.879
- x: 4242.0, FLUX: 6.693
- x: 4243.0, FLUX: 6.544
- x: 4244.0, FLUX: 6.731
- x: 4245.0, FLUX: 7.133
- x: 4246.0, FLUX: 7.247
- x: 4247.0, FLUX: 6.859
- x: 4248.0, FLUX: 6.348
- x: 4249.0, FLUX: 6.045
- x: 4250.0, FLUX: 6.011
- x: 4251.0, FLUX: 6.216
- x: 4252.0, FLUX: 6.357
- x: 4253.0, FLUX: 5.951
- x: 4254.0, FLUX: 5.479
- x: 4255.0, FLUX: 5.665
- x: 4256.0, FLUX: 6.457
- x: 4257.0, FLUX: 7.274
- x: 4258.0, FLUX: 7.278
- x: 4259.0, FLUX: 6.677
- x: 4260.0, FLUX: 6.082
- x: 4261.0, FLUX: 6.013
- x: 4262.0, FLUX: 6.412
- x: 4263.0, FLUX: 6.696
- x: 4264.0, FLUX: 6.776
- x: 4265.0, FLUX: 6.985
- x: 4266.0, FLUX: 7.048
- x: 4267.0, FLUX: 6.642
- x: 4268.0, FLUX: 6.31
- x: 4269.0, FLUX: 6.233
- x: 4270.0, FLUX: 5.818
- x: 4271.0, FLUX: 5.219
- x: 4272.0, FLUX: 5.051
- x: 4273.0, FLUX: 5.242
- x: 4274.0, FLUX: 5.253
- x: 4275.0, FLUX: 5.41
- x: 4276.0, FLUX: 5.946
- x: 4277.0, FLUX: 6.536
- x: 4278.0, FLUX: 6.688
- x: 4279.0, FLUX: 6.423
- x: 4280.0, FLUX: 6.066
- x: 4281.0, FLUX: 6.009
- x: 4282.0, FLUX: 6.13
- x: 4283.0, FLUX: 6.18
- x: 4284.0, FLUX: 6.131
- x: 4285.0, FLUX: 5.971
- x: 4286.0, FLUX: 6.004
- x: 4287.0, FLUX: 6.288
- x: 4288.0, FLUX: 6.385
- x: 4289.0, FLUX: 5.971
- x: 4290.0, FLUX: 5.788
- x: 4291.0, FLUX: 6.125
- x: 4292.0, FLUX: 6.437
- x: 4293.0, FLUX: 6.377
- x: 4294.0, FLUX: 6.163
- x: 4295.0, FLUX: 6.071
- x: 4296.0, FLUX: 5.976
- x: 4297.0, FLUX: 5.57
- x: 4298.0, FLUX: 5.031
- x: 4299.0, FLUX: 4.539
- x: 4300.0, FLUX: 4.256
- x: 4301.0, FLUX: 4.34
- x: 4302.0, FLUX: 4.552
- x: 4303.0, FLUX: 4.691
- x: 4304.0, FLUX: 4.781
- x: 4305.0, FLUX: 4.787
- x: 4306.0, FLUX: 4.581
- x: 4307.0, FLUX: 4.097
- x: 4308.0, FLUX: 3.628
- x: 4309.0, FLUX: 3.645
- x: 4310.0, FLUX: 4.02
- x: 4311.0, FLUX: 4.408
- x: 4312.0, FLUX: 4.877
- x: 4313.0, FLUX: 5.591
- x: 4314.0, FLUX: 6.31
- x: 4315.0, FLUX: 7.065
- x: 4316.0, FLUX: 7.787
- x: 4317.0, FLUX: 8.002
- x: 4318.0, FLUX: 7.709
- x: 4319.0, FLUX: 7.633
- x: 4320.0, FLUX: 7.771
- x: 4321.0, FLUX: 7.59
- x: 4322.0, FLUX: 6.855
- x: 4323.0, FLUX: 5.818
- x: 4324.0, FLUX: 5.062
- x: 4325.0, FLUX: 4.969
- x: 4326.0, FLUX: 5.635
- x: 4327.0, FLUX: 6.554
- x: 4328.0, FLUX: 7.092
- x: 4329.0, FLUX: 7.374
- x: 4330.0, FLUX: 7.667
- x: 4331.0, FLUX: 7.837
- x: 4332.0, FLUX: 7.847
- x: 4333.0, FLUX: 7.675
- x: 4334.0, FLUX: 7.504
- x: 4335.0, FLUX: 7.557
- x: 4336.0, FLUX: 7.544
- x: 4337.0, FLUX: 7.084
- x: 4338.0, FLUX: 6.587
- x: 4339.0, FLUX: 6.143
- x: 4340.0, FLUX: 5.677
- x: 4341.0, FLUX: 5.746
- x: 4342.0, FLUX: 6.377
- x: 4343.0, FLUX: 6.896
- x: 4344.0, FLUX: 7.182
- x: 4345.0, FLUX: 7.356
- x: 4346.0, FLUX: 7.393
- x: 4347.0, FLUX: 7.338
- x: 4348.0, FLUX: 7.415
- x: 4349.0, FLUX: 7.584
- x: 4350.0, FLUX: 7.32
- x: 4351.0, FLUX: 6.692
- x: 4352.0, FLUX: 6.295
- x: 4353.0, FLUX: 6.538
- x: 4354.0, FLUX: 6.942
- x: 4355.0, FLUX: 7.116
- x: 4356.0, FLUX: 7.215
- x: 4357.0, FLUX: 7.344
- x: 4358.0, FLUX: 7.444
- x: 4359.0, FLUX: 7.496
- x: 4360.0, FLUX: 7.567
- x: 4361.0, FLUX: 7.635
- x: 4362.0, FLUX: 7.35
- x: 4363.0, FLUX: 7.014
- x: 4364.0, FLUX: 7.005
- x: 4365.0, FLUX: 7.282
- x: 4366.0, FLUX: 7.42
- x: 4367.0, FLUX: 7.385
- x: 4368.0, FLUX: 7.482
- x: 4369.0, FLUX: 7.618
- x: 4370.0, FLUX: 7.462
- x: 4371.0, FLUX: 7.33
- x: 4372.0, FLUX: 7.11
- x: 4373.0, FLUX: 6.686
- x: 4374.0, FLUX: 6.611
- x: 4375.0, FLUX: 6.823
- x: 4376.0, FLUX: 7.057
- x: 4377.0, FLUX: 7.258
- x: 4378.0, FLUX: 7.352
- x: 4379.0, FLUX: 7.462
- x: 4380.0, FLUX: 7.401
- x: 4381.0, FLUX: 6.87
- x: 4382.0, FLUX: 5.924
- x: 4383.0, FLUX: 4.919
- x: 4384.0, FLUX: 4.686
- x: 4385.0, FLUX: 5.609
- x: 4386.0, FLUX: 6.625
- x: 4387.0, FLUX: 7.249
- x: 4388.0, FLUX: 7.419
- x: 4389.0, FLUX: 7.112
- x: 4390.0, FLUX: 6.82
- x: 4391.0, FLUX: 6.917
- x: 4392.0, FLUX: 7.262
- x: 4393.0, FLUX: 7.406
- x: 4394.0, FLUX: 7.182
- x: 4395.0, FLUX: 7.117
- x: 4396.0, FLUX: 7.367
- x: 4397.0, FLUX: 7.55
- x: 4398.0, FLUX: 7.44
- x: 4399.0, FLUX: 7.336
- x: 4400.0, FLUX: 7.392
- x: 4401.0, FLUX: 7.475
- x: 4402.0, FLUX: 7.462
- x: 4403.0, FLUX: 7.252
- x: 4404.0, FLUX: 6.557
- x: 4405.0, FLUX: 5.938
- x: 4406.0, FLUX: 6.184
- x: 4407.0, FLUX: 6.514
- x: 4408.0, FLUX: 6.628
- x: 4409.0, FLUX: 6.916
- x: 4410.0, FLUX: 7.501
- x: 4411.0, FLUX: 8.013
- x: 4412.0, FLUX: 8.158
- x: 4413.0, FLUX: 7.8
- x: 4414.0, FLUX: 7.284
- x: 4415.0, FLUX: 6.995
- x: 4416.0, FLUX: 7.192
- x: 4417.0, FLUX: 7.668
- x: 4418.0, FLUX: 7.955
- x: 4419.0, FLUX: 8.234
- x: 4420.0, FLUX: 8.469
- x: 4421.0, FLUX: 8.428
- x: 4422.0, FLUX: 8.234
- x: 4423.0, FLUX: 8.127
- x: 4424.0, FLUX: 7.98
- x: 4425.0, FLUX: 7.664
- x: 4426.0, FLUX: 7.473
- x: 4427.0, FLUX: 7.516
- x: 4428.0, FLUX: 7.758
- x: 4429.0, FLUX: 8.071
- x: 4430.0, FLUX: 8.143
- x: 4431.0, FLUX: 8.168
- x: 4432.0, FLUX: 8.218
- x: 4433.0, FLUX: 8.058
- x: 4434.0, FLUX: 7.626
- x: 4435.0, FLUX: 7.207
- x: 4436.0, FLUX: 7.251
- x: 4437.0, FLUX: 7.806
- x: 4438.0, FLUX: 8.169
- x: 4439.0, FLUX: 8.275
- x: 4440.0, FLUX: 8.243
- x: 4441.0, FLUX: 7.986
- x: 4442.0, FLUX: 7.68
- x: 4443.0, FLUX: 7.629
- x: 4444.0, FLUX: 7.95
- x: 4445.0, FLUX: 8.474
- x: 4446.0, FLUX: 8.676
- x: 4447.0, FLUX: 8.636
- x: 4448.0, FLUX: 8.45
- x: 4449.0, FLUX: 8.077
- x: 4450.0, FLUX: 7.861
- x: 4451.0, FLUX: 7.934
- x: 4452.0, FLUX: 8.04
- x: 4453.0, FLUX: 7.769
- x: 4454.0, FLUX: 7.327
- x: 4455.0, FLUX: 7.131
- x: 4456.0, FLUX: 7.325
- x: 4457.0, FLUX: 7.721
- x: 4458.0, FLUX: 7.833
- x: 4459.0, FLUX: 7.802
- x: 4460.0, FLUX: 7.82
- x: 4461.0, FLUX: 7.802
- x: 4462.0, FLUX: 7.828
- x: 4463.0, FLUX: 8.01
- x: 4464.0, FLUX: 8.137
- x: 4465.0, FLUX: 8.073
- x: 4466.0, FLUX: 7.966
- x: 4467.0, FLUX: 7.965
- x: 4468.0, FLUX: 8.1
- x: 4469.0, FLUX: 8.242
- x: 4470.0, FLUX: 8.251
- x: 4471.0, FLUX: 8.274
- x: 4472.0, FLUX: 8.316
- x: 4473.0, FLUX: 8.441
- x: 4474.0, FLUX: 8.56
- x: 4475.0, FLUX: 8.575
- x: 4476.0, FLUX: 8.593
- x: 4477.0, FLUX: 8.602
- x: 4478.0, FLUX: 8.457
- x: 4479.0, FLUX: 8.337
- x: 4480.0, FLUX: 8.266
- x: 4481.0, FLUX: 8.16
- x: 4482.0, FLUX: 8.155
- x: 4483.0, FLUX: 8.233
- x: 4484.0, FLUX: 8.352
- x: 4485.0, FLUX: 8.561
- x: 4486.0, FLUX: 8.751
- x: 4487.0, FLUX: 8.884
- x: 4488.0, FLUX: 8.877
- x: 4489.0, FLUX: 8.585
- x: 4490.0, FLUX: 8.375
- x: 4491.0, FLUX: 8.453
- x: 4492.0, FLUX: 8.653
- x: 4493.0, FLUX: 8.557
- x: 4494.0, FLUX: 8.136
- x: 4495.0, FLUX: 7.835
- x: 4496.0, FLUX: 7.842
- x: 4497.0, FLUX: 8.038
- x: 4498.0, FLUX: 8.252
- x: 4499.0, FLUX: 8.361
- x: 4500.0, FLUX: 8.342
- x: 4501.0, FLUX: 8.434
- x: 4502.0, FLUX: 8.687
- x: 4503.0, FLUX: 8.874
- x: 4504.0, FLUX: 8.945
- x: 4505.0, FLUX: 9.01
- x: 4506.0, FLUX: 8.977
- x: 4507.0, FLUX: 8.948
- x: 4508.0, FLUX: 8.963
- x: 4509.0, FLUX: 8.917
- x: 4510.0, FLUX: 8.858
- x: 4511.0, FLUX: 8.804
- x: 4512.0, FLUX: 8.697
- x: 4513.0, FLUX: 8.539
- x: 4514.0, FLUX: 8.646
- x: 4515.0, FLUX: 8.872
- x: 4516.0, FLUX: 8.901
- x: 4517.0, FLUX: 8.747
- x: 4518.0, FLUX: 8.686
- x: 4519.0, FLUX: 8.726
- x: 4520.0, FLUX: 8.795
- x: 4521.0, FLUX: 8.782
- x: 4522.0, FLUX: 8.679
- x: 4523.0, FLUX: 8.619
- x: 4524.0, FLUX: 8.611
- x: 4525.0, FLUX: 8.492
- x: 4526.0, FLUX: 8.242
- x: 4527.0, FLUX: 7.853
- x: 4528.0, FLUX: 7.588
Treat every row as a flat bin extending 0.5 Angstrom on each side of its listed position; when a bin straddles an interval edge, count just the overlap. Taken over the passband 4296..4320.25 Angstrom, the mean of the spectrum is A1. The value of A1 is 5.39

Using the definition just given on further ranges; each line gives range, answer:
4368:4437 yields 7.28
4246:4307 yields 5.94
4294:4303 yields 5.08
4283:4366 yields 6.38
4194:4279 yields 6.39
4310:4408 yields 6.92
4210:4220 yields 6.98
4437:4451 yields 8.14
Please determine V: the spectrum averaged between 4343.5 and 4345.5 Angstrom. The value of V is 7.27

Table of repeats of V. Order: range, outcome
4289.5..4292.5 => 6.12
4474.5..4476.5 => 8.58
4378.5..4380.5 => 7.43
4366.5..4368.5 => 7.43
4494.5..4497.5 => 7.91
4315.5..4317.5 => 7.89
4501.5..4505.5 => 8.88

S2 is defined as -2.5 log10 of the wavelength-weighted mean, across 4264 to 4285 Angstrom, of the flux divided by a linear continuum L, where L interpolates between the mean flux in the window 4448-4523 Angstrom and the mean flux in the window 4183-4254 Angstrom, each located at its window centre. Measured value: 0.14 mag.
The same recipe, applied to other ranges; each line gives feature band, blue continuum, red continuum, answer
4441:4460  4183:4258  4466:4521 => 0.04 mag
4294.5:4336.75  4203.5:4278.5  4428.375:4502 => 0.16 mag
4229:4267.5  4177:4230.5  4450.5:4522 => 0.05 mag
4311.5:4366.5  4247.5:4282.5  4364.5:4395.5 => -0.05 mag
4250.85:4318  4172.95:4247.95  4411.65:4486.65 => 0.20 mag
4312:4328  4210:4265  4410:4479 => 0.06 mag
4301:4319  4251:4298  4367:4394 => 0.19 mag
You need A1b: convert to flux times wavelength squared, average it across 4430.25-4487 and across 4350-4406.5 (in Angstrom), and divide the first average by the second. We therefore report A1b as 1.20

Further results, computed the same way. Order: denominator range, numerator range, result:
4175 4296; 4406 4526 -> 1.41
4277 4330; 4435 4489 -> 1.49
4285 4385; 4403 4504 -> 1.30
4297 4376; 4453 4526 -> 1.38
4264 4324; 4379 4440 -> 1.33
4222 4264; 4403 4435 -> 1.32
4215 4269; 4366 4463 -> 1.27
